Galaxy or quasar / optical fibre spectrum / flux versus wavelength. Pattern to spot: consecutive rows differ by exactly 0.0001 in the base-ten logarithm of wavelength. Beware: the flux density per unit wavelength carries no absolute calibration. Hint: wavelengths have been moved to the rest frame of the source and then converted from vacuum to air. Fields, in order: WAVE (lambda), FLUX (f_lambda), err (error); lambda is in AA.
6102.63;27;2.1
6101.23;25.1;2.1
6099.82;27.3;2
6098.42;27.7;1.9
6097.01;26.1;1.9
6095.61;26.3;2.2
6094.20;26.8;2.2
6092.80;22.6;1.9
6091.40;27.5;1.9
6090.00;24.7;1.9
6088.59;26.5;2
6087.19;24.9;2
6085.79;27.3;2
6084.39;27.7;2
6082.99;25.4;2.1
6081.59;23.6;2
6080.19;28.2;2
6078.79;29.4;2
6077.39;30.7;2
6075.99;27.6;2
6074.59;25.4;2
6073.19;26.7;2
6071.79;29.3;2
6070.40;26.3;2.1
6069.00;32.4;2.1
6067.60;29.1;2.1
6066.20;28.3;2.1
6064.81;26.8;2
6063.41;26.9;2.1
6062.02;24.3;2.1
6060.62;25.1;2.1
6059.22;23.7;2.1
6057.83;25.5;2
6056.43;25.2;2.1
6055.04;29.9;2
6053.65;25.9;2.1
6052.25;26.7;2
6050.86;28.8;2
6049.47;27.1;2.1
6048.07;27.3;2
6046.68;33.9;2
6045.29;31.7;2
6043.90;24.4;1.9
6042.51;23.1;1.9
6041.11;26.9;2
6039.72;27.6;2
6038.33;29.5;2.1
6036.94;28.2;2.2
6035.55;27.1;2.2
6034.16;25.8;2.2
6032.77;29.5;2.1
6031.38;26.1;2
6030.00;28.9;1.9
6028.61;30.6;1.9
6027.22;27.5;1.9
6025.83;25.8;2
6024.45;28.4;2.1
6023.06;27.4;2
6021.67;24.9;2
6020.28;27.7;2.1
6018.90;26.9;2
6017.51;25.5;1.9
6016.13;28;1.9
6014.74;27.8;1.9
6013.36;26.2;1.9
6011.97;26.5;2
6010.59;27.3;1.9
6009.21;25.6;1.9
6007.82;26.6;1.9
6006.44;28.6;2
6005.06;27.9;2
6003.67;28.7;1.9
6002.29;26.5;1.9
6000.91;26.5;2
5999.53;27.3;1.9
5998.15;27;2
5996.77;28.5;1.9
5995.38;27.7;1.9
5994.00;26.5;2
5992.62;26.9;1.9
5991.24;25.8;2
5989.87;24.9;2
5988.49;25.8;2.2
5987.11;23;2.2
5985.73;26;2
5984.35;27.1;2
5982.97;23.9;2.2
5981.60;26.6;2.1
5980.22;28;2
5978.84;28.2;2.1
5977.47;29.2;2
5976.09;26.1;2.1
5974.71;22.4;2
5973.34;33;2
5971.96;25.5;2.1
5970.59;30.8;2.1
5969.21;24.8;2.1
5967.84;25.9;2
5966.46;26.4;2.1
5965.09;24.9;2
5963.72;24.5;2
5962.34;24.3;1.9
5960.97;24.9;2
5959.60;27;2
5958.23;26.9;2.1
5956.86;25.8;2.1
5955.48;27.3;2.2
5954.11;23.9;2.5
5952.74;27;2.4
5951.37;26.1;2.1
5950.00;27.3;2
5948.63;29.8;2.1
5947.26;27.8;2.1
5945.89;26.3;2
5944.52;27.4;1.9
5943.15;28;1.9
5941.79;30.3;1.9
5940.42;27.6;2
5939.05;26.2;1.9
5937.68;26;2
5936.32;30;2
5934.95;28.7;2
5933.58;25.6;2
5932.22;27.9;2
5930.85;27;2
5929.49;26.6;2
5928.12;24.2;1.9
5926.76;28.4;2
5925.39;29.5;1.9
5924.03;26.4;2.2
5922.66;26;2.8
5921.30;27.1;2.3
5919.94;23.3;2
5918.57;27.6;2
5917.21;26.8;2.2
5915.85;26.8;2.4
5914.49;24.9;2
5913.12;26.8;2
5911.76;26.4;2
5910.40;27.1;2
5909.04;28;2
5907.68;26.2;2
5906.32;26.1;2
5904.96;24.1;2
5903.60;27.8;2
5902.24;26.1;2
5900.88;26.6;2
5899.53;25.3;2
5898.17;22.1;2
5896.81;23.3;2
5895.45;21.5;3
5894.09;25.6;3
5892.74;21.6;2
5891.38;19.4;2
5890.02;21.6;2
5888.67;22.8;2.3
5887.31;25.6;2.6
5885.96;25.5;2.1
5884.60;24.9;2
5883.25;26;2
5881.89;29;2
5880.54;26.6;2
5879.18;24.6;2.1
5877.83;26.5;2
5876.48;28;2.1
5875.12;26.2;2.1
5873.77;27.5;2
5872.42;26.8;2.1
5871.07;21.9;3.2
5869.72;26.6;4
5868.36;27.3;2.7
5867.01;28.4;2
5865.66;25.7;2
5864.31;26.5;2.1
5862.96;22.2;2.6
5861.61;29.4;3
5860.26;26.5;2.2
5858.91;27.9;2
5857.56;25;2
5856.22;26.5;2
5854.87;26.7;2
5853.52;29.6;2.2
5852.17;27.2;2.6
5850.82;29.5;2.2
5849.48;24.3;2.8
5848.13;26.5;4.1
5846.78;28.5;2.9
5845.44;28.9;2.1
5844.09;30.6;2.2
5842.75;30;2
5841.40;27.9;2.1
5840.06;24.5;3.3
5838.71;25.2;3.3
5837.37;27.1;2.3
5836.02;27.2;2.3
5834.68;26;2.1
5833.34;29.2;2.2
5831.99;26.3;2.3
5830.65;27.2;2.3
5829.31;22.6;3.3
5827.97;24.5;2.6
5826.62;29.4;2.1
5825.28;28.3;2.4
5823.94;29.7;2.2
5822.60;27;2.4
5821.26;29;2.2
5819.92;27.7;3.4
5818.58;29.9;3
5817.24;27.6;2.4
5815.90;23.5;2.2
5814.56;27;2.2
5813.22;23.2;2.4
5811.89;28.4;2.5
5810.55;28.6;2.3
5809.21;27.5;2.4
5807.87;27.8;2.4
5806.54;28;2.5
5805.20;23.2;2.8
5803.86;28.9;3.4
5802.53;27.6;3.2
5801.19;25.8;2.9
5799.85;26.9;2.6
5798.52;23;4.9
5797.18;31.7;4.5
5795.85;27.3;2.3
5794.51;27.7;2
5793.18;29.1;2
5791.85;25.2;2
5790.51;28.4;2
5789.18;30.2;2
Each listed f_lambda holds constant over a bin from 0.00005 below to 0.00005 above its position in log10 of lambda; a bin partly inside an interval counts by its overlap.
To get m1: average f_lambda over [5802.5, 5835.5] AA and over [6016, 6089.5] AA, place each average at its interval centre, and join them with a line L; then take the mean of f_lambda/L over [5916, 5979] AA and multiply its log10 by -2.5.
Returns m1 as 0.01 mag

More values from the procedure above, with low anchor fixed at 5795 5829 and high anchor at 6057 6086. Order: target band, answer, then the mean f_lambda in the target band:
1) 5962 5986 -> 0.02 mag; 26.6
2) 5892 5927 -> 0.06 mag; 25.8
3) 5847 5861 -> 0.01 mag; 27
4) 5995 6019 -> 0.00 mag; 27.2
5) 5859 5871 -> 0.03 mag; 26.4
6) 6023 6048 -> -0.03 mag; 27.9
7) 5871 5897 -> 0.10 mag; 24.8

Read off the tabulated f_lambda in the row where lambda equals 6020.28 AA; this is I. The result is 27.7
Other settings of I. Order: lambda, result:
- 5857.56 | 25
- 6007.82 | 26.6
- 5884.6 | 24.9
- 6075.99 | 27.6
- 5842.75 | 30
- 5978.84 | 28.2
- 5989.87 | 24.9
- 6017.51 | 25.5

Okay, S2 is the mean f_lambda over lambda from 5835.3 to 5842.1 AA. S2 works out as 26.4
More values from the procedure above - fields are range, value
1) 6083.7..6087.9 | 26.7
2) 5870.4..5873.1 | 24.4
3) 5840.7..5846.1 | 29.3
